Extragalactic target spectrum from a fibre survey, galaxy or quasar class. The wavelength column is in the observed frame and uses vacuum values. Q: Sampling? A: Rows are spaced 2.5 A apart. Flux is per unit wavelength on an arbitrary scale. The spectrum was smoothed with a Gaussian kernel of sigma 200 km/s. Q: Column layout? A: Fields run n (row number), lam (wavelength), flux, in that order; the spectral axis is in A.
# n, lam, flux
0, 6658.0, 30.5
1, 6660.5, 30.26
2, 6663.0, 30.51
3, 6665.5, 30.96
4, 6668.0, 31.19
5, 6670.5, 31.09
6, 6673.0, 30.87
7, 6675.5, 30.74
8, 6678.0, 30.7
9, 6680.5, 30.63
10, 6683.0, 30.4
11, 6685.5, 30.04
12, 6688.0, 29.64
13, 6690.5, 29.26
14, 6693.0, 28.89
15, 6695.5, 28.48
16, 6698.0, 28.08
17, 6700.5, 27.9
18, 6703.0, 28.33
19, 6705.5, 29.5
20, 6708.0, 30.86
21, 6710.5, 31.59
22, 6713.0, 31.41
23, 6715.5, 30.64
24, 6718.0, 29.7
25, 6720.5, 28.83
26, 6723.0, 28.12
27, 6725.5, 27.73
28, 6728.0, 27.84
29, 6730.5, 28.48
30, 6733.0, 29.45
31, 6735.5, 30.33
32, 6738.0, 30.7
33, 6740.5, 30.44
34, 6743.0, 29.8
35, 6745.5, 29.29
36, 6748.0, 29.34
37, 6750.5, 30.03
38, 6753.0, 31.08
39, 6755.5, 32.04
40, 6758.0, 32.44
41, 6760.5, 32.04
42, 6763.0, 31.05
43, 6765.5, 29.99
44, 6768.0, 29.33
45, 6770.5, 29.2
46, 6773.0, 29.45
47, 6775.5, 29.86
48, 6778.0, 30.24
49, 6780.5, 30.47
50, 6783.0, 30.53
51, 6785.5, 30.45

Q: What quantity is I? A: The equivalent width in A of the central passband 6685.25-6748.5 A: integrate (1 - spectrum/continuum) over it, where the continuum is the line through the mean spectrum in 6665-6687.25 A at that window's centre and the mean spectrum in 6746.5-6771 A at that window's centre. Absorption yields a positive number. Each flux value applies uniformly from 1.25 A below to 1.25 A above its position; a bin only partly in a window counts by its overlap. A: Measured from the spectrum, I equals 2.7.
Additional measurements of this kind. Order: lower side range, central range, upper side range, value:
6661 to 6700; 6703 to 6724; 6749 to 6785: 0.17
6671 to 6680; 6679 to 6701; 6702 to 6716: 0.94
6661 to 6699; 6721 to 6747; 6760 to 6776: 0.75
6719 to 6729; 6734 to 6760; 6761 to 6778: -1.35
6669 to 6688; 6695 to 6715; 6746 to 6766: 0.73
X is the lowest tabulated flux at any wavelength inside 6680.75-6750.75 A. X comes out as 27.73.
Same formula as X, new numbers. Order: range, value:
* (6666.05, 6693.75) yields 28.89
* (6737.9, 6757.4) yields 29.29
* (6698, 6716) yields 27.9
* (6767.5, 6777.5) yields 29.2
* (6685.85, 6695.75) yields 28.48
